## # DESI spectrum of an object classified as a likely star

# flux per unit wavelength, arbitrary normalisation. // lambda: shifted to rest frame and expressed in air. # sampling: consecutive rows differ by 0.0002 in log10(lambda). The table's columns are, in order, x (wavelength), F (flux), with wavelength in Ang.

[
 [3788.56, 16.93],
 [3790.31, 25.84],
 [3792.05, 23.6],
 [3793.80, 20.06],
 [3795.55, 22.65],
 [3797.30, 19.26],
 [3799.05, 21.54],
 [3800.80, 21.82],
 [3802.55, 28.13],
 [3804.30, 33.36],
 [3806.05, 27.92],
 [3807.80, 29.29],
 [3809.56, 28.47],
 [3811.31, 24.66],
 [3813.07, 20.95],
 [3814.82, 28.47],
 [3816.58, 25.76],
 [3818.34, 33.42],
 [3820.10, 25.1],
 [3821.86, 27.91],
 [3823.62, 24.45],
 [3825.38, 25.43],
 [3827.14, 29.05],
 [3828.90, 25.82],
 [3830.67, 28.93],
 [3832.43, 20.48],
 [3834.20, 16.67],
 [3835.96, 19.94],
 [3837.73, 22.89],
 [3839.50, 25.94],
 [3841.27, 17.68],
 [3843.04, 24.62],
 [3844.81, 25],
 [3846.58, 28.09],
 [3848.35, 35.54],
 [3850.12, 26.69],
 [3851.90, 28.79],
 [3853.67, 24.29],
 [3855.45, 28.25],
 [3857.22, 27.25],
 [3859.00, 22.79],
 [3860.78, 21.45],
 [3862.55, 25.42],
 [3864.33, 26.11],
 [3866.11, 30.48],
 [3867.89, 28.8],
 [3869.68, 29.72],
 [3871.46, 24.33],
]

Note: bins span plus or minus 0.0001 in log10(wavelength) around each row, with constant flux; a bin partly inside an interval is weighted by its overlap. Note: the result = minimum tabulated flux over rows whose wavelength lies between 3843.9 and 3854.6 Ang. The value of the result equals 24.29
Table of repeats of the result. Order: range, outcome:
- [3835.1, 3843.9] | 17.68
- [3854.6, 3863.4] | 21.45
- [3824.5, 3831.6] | 25.43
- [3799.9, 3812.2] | 21.82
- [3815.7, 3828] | 24.45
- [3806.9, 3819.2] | 20.95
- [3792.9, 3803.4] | 19.26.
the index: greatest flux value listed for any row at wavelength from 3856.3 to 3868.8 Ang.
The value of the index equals 30.48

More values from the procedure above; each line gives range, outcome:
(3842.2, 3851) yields 35.54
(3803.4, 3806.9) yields 33.36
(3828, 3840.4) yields 28.93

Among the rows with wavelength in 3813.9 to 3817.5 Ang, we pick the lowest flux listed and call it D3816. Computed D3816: 25.76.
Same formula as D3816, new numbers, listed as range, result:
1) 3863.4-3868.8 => 26.11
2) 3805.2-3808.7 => 27.92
